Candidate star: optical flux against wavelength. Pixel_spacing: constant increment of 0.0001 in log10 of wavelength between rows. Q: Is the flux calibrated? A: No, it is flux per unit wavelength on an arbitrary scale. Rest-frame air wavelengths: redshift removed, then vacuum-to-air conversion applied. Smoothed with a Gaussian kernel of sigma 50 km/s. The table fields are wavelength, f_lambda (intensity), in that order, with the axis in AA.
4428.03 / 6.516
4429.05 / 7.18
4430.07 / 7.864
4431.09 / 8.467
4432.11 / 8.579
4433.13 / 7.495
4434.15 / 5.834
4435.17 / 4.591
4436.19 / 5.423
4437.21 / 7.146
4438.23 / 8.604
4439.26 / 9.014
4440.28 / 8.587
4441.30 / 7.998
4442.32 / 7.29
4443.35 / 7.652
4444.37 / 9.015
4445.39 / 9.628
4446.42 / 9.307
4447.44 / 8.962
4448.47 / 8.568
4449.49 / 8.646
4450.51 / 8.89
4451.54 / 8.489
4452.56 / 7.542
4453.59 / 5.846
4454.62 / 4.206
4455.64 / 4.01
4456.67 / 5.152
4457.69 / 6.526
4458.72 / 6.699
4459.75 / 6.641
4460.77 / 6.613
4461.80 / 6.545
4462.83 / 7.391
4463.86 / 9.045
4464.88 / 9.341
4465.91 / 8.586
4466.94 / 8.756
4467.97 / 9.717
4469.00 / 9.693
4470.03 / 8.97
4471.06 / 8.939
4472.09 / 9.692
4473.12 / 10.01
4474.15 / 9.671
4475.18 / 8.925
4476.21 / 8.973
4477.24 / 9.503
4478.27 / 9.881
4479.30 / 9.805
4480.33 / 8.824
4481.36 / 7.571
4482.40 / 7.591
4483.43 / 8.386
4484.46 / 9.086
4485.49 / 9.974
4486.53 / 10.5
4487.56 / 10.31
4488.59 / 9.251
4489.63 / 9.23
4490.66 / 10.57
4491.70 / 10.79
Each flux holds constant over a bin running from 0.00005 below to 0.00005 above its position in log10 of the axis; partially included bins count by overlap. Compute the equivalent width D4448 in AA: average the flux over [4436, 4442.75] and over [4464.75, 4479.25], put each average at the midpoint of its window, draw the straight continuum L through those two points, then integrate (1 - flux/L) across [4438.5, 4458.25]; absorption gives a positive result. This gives 1.3 AA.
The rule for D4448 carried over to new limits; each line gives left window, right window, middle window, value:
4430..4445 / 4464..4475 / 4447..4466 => 3.06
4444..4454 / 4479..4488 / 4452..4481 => 2.53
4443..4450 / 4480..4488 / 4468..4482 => -0.45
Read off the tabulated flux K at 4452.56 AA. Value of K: 7.542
